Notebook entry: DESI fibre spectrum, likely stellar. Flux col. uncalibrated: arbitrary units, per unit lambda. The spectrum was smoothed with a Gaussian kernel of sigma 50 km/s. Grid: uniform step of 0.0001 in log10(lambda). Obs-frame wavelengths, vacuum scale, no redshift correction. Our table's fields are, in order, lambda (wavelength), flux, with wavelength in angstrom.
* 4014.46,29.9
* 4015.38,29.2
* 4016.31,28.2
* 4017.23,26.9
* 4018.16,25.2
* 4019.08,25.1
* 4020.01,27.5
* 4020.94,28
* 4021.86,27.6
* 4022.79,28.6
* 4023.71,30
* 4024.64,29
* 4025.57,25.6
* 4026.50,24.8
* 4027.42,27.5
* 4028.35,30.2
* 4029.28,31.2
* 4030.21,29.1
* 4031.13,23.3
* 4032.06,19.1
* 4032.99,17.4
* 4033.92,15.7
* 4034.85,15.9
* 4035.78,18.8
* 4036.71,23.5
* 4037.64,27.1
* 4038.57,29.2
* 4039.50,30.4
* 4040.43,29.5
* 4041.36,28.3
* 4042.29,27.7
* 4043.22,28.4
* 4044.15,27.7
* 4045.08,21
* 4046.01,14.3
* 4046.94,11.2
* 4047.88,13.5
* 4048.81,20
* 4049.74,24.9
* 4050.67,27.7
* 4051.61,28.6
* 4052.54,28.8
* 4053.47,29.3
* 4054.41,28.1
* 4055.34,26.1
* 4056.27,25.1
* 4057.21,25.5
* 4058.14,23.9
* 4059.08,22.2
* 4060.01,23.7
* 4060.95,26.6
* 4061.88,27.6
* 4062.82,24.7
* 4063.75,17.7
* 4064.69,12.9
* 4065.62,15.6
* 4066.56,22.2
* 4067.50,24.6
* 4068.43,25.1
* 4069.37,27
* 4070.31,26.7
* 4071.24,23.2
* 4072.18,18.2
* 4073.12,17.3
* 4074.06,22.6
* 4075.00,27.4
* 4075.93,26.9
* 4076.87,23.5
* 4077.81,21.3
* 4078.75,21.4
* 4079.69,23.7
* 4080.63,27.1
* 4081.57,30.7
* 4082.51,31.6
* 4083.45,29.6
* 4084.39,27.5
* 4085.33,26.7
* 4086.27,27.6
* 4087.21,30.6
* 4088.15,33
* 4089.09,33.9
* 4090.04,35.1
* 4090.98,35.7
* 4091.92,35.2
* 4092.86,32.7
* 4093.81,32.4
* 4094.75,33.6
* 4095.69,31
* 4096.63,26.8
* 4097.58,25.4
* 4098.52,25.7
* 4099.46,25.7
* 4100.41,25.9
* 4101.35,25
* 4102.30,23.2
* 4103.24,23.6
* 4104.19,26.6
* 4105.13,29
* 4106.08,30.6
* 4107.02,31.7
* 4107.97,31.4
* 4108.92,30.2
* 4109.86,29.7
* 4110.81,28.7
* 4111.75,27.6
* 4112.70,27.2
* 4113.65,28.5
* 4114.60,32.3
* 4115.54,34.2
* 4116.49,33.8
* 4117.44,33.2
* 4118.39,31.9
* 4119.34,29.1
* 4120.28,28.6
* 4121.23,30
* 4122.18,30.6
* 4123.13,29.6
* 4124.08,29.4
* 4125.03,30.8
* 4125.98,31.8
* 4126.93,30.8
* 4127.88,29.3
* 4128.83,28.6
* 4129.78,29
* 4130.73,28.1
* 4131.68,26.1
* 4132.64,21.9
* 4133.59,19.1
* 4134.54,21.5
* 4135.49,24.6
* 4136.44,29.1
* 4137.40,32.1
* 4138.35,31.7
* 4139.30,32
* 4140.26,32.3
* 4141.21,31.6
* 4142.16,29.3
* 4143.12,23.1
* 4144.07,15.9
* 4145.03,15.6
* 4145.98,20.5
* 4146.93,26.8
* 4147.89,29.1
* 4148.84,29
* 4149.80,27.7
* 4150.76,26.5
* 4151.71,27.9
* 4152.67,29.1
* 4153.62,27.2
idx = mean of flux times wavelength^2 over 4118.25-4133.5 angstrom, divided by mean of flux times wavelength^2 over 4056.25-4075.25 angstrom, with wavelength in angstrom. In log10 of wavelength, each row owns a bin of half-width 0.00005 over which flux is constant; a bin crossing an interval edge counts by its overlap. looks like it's 1.30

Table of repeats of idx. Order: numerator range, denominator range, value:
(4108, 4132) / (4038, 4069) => 1.29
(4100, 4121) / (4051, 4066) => 1.24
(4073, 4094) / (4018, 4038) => 1.17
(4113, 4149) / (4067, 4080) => 1.23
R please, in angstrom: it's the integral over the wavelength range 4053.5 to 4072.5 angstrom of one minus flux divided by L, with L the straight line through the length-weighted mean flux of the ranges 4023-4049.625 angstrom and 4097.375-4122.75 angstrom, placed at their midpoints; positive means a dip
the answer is 1.6 angstrom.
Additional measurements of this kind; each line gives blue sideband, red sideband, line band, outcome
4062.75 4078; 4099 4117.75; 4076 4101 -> -3.5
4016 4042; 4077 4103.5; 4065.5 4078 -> 2.0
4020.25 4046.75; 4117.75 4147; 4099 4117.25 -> -1.2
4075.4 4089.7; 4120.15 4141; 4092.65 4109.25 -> -0.1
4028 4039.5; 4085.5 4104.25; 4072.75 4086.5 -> 1.1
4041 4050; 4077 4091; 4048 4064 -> -1.2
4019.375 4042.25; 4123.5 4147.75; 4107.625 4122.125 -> -2.1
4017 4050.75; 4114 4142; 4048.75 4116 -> 0.5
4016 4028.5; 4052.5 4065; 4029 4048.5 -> 2.4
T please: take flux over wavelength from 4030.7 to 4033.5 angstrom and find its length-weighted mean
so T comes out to 19.8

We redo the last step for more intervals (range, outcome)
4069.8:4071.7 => 25.1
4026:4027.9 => 26.2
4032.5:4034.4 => 16.5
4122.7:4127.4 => 30.5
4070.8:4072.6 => 20.7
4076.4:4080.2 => 22.5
